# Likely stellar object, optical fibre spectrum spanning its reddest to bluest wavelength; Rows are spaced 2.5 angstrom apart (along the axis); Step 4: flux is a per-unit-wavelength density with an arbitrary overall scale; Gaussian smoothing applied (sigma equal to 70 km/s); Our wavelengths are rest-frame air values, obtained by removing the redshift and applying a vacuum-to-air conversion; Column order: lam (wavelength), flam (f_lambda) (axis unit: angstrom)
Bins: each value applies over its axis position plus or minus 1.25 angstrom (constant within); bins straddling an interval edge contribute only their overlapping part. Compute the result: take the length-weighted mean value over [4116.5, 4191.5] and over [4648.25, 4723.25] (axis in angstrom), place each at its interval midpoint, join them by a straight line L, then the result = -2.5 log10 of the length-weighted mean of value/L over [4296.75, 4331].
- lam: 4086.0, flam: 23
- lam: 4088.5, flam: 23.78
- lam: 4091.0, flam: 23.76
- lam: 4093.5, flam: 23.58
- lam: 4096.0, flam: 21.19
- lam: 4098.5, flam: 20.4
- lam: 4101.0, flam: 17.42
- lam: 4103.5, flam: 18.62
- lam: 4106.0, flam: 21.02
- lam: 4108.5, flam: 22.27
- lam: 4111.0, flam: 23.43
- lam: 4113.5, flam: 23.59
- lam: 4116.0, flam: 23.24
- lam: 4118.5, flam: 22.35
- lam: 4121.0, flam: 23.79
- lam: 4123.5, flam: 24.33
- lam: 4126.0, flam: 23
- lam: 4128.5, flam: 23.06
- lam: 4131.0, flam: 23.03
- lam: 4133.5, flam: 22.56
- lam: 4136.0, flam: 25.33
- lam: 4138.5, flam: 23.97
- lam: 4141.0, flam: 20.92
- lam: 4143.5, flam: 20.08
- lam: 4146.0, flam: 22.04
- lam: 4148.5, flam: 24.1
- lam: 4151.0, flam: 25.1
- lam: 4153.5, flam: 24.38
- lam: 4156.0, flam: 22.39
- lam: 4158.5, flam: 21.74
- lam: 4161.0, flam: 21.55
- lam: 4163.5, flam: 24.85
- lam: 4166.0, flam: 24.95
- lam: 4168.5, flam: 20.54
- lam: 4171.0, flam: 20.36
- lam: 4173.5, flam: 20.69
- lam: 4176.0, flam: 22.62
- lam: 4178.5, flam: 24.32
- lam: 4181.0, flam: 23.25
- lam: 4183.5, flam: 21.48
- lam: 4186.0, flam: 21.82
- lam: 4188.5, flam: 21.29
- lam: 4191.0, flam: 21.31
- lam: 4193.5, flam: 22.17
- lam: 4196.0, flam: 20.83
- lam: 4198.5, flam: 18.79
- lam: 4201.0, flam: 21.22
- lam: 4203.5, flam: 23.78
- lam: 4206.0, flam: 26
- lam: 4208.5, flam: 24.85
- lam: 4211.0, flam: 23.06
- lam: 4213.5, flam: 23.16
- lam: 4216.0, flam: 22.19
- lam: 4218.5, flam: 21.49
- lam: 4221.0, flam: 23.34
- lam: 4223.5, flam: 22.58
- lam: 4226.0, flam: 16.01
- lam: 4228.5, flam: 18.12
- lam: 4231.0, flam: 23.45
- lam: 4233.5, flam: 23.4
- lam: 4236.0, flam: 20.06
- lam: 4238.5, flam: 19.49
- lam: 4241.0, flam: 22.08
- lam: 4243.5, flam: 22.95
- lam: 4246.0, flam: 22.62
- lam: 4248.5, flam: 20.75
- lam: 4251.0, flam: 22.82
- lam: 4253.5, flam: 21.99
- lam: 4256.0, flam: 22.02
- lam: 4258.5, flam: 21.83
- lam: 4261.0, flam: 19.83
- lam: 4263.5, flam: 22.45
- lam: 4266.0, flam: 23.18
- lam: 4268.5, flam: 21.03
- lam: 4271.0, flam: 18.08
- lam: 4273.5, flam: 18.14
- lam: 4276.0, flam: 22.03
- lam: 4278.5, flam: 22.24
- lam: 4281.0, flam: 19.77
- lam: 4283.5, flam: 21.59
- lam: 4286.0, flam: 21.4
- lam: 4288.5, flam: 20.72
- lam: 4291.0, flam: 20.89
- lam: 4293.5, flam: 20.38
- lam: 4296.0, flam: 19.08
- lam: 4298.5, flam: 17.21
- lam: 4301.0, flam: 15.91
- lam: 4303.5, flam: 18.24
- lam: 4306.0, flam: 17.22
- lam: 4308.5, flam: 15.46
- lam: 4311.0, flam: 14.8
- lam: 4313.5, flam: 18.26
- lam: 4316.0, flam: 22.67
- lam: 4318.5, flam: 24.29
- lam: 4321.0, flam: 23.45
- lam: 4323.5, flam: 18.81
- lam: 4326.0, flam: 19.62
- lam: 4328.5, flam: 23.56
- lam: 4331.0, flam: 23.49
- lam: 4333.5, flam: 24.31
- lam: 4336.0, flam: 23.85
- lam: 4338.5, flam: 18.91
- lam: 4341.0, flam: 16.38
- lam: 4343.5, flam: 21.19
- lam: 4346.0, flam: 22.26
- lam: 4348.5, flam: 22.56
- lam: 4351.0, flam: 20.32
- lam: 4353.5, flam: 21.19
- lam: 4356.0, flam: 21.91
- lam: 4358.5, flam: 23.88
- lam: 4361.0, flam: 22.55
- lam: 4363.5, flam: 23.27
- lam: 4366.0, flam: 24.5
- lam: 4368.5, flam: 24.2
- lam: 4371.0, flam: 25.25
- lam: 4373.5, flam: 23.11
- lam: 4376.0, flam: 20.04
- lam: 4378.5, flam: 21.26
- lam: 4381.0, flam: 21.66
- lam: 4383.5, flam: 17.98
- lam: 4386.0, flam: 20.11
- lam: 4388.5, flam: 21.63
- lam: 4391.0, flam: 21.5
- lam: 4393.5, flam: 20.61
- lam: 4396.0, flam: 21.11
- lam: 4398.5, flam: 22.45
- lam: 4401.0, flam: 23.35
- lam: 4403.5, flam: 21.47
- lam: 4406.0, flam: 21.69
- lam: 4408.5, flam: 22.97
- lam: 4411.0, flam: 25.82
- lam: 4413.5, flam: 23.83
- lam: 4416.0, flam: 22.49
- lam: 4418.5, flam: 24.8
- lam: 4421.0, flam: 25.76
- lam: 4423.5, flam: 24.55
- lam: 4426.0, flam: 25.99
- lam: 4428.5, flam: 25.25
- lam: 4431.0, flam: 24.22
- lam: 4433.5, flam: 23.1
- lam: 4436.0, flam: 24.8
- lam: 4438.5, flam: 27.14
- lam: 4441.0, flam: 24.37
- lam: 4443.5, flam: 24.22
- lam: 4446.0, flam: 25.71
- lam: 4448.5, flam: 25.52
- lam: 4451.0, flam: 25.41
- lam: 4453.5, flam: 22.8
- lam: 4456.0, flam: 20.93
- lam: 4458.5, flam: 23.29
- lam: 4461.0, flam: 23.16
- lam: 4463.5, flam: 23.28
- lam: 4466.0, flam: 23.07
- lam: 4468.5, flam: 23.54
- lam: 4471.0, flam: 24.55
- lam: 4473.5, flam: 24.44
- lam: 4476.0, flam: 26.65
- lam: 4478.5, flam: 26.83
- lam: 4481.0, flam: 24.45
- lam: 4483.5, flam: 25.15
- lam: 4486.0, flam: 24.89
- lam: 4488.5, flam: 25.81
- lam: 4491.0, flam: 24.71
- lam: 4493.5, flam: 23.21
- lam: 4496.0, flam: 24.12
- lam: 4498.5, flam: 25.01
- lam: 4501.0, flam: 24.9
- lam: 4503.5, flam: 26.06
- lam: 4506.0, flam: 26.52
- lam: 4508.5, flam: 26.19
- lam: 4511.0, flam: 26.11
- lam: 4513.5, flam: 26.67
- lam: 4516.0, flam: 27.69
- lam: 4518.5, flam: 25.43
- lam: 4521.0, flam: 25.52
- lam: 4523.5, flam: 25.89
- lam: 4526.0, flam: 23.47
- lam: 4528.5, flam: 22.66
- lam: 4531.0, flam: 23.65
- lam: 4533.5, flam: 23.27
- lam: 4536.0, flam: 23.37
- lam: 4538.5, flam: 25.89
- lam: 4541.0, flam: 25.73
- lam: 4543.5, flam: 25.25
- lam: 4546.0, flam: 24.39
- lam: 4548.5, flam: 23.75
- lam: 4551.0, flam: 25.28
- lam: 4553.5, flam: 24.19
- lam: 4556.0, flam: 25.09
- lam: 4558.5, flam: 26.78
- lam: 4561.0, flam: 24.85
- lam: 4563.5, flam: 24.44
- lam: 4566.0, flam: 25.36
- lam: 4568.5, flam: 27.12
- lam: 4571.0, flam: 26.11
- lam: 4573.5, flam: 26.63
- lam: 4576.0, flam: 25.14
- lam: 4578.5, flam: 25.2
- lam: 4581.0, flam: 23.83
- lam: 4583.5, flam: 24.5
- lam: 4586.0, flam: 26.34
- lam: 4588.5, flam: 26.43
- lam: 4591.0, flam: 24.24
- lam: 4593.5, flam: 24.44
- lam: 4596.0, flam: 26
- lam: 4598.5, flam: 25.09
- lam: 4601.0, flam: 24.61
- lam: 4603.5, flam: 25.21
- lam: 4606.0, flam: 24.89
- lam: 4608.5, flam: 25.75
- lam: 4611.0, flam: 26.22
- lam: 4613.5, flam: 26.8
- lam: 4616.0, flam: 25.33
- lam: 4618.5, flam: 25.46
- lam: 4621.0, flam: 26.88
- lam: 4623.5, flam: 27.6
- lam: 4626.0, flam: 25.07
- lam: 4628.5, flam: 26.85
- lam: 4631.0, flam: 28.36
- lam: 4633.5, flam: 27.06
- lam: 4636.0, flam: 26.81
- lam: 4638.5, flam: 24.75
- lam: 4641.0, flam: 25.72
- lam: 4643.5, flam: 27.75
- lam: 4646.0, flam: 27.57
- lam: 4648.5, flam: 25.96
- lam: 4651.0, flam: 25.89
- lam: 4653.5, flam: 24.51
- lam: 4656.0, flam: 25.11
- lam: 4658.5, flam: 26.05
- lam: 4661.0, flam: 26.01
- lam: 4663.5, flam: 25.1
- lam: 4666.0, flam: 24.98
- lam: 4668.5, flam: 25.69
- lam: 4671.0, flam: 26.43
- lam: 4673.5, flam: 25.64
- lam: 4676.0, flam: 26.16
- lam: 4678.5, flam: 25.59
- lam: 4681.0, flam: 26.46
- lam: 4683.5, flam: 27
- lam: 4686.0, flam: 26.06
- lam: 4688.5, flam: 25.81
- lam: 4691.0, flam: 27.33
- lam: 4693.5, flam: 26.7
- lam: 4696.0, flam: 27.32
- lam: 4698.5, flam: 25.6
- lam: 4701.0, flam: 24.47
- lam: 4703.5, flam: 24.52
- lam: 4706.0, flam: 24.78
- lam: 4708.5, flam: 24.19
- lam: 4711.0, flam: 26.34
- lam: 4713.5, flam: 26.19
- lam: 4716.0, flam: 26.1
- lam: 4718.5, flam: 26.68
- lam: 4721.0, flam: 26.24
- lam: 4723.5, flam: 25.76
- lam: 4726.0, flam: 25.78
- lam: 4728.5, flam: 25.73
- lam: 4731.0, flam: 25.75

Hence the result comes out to 0.219 mag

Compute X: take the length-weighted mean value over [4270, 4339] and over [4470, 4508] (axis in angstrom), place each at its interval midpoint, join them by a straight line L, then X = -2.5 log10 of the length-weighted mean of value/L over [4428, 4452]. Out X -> -0.049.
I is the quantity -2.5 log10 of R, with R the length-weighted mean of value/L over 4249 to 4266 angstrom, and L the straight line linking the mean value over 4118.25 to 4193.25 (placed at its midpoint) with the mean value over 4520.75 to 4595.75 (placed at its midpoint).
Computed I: 0.07 mag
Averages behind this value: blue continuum 22.7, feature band 21.9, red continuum 25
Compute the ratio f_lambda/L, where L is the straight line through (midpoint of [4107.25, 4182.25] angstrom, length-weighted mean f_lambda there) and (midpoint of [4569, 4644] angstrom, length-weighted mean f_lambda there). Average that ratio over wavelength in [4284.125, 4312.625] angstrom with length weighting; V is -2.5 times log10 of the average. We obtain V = 0.28 mag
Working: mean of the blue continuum 22.9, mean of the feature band 18.4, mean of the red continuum 25.8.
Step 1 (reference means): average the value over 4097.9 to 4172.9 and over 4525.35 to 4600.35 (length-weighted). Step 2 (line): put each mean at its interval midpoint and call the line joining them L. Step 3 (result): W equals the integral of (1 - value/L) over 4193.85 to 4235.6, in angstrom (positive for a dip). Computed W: 1.7 angstrom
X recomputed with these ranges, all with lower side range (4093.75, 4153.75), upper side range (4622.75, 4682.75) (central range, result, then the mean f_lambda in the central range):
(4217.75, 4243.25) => 0.10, 21.1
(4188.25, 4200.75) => 0.10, 20.9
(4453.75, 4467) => 0.09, 22.7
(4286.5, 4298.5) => 0.18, 20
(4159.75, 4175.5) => 0.03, 22.2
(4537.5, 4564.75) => 0.02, 25.1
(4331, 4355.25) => 0.13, 21.4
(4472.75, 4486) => -0.02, 25.5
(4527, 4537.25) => 0.09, 23.2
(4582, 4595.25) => 0.02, 25.2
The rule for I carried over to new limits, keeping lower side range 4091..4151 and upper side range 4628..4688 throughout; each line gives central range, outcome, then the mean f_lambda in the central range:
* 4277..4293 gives 0.12 mag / 21.1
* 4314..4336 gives 0.06 mag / 22.5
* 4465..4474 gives 0.04 mag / 23.9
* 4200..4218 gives -0.02 mag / 23.4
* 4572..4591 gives 0.01 mag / 25.4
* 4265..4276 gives 0.16 mag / 20.3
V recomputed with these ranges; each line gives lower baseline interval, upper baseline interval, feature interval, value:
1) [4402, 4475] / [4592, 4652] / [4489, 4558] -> 0.000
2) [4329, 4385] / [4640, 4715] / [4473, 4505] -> -0.067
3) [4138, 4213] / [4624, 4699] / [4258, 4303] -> 0.151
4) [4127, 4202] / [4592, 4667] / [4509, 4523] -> -0.051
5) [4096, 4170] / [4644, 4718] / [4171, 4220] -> 0.030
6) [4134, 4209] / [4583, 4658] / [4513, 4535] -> 0.015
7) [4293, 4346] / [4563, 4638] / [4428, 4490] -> -0.077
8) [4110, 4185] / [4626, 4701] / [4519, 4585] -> 0.024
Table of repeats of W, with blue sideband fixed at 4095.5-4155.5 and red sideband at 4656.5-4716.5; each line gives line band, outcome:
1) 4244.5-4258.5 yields 0.7 angstrom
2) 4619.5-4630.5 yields -0.5 angstrom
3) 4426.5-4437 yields -0.1 angstrom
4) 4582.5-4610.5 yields 0.0 angstrom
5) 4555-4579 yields -0.5 angstrom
